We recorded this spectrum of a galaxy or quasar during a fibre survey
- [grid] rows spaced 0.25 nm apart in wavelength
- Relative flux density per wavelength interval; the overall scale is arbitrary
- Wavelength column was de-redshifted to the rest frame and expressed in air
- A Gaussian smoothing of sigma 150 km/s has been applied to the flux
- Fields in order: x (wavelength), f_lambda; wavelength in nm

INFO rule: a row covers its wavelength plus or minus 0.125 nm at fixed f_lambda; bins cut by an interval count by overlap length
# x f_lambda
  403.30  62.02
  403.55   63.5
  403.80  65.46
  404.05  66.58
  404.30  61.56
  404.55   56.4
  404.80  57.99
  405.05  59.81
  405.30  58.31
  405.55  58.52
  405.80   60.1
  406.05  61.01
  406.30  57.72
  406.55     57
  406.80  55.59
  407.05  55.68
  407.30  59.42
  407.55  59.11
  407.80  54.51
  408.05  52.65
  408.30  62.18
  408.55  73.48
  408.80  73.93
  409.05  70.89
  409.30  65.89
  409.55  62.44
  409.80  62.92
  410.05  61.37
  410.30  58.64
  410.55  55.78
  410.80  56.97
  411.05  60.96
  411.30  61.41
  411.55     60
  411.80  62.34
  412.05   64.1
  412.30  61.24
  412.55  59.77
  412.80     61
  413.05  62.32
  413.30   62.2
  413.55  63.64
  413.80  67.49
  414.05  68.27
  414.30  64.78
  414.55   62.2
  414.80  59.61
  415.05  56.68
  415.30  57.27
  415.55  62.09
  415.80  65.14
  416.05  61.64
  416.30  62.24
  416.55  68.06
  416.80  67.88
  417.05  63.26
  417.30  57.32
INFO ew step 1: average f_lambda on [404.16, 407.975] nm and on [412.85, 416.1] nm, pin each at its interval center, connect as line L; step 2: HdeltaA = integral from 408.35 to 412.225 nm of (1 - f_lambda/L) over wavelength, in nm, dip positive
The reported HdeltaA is -0.20 nm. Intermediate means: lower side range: 58.1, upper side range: 62.5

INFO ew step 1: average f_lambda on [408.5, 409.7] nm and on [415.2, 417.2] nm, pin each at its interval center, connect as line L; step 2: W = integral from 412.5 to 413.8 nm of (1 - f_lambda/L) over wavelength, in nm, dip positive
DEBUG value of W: 0.07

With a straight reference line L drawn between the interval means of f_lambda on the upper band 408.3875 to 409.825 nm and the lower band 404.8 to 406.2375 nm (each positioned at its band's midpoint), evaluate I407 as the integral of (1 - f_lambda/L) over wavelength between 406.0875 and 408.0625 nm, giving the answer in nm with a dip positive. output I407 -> 0.20 nm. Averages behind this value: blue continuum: 59.3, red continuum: 68.5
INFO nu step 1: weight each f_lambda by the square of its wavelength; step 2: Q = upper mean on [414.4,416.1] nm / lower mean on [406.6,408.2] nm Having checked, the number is 1.1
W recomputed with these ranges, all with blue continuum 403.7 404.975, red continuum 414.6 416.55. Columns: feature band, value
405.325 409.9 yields 0.01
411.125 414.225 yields -0.08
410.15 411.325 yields 0.05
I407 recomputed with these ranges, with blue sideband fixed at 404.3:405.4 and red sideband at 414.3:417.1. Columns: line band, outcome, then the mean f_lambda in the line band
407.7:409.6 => -0.15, 64.7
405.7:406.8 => 0.01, 58.5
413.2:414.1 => -0.05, 65.2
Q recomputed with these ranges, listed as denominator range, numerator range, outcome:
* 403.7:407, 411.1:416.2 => 1.09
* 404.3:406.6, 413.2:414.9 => 1.14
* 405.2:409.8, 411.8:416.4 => 1.05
